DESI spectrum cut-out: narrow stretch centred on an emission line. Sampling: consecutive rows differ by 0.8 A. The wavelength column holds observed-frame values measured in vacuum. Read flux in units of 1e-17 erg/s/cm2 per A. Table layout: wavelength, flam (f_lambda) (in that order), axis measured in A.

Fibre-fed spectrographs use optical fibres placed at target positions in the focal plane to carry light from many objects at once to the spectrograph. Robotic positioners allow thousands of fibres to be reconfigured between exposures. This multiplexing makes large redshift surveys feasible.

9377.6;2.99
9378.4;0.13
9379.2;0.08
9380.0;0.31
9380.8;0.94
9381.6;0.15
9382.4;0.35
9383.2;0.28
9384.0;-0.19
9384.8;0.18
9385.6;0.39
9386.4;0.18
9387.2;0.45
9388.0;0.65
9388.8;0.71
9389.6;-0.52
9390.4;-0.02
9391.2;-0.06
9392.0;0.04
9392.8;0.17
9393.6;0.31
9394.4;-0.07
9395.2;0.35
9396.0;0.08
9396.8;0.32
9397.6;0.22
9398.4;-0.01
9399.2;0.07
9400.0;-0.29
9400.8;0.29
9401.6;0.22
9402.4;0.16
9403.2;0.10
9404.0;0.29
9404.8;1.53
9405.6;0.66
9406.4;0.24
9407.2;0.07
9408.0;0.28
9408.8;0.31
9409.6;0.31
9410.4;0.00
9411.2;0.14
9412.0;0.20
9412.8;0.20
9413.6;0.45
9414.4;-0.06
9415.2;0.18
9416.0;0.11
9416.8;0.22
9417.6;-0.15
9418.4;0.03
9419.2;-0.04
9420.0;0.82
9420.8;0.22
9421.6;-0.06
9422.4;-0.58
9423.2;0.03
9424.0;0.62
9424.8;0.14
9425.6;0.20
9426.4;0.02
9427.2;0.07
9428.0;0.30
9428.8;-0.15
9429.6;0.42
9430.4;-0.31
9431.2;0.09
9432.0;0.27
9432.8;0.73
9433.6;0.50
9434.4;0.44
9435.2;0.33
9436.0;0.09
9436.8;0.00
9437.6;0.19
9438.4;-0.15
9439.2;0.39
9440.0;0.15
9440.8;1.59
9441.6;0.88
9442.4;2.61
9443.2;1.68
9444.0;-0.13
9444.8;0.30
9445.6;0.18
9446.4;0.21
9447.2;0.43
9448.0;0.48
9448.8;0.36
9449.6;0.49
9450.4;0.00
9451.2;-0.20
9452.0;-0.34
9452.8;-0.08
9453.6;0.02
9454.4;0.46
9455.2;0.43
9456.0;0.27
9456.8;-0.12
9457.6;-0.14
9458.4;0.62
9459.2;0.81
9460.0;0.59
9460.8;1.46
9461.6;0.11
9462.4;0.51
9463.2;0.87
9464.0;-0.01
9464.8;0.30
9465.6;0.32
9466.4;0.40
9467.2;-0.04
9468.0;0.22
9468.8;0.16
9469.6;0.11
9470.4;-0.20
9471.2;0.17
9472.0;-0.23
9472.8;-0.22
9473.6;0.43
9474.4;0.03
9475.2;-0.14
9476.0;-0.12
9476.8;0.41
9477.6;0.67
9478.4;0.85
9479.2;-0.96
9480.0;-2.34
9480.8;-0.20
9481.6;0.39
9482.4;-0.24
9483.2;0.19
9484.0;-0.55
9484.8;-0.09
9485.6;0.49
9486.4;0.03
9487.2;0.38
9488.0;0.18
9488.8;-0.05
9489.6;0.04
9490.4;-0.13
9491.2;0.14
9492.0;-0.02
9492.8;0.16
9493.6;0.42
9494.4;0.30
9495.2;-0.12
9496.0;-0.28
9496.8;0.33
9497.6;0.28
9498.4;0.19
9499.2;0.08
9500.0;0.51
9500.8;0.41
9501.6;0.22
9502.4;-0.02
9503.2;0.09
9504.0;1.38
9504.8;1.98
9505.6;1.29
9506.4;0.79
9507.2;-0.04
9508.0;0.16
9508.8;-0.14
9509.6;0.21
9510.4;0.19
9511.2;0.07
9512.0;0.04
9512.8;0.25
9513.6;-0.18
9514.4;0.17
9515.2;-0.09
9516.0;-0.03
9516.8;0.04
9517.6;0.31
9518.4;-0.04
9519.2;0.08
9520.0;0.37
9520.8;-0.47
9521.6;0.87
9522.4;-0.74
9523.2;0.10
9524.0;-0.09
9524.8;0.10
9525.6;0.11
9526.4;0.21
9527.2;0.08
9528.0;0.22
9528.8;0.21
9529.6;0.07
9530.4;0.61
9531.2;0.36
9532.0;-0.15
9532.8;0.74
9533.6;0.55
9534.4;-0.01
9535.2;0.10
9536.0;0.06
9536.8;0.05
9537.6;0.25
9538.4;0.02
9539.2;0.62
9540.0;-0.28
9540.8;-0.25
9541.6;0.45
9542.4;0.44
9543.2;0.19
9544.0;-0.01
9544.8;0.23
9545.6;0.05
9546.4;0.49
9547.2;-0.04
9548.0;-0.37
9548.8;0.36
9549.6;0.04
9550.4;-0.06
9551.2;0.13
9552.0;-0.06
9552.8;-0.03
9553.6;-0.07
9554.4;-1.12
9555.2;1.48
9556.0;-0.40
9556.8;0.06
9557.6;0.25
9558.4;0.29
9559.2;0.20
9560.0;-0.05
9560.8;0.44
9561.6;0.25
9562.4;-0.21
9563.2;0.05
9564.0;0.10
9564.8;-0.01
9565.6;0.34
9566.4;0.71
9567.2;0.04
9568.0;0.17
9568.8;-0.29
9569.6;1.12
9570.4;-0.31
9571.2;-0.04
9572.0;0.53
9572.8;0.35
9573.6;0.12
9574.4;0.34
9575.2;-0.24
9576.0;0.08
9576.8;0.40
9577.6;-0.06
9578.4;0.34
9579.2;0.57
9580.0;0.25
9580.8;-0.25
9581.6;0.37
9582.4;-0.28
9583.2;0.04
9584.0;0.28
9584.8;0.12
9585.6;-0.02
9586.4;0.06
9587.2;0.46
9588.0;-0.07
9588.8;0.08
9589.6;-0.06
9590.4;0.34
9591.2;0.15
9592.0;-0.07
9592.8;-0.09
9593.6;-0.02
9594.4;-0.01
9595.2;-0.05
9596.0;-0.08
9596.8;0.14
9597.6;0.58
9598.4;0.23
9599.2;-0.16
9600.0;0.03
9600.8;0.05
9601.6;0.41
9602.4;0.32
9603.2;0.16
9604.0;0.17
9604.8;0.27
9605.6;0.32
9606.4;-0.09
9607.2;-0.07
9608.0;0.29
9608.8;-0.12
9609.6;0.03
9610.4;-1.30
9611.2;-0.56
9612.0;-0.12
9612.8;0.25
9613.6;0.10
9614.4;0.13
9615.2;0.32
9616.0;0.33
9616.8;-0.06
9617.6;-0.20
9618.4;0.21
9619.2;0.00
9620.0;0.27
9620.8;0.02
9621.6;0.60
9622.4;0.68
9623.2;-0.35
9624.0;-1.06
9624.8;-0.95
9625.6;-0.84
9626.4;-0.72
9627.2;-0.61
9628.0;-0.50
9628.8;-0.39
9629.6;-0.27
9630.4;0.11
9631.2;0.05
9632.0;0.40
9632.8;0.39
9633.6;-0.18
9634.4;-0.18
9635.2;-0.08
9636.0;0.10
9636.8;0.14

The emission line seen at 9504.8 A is H-beta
